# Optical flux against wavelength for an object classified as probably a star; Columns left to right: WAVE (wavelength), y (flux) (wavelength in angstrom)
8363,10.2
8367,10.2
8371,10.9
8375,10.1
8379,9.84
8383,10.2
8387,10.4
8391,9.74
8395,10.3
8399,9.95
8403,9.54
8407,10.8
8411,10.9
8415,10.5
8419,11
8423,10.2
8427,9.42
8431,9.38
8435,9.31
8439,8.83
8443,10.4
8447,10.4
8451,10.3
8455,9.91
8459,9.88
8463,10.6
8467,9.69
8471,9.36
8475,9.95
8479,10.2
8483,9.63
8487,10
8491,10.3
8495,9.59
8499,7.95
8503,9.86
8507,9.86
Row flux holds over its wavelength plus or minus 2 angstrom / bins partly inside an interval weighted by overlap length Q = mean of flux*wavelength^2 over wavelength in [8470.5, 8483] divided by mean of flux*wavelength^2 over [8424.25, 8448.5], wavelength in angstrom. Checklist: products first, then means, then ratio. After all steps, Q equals 1.0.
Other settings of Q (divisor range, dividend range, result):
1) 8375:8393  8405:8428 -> 1.05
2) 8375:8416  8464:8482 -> 0.98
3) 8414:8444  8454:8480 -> 1.02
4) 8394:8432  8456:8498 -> 0.98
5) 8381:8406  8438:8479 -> 1.01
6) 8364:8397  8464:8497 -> 0.99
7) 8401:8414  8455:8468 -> 0.98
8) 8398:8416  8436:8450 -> 0.96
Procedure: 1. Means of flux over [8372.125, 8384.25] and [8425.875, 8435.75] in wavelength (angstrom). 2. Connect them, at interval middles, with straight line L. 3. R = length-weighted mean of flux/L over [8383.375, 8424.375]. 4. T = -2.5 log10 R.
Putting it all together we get -0.06 mag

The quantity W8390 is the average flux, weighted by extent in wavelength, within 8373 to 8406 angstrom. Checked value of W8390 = 10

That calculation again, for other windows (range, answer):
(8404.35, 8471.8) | 10.1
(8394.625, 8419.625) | 10.4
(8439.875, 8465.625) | 10.2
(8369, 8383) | 10.3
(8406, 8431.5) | 10.4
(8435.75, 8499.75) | 9.84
